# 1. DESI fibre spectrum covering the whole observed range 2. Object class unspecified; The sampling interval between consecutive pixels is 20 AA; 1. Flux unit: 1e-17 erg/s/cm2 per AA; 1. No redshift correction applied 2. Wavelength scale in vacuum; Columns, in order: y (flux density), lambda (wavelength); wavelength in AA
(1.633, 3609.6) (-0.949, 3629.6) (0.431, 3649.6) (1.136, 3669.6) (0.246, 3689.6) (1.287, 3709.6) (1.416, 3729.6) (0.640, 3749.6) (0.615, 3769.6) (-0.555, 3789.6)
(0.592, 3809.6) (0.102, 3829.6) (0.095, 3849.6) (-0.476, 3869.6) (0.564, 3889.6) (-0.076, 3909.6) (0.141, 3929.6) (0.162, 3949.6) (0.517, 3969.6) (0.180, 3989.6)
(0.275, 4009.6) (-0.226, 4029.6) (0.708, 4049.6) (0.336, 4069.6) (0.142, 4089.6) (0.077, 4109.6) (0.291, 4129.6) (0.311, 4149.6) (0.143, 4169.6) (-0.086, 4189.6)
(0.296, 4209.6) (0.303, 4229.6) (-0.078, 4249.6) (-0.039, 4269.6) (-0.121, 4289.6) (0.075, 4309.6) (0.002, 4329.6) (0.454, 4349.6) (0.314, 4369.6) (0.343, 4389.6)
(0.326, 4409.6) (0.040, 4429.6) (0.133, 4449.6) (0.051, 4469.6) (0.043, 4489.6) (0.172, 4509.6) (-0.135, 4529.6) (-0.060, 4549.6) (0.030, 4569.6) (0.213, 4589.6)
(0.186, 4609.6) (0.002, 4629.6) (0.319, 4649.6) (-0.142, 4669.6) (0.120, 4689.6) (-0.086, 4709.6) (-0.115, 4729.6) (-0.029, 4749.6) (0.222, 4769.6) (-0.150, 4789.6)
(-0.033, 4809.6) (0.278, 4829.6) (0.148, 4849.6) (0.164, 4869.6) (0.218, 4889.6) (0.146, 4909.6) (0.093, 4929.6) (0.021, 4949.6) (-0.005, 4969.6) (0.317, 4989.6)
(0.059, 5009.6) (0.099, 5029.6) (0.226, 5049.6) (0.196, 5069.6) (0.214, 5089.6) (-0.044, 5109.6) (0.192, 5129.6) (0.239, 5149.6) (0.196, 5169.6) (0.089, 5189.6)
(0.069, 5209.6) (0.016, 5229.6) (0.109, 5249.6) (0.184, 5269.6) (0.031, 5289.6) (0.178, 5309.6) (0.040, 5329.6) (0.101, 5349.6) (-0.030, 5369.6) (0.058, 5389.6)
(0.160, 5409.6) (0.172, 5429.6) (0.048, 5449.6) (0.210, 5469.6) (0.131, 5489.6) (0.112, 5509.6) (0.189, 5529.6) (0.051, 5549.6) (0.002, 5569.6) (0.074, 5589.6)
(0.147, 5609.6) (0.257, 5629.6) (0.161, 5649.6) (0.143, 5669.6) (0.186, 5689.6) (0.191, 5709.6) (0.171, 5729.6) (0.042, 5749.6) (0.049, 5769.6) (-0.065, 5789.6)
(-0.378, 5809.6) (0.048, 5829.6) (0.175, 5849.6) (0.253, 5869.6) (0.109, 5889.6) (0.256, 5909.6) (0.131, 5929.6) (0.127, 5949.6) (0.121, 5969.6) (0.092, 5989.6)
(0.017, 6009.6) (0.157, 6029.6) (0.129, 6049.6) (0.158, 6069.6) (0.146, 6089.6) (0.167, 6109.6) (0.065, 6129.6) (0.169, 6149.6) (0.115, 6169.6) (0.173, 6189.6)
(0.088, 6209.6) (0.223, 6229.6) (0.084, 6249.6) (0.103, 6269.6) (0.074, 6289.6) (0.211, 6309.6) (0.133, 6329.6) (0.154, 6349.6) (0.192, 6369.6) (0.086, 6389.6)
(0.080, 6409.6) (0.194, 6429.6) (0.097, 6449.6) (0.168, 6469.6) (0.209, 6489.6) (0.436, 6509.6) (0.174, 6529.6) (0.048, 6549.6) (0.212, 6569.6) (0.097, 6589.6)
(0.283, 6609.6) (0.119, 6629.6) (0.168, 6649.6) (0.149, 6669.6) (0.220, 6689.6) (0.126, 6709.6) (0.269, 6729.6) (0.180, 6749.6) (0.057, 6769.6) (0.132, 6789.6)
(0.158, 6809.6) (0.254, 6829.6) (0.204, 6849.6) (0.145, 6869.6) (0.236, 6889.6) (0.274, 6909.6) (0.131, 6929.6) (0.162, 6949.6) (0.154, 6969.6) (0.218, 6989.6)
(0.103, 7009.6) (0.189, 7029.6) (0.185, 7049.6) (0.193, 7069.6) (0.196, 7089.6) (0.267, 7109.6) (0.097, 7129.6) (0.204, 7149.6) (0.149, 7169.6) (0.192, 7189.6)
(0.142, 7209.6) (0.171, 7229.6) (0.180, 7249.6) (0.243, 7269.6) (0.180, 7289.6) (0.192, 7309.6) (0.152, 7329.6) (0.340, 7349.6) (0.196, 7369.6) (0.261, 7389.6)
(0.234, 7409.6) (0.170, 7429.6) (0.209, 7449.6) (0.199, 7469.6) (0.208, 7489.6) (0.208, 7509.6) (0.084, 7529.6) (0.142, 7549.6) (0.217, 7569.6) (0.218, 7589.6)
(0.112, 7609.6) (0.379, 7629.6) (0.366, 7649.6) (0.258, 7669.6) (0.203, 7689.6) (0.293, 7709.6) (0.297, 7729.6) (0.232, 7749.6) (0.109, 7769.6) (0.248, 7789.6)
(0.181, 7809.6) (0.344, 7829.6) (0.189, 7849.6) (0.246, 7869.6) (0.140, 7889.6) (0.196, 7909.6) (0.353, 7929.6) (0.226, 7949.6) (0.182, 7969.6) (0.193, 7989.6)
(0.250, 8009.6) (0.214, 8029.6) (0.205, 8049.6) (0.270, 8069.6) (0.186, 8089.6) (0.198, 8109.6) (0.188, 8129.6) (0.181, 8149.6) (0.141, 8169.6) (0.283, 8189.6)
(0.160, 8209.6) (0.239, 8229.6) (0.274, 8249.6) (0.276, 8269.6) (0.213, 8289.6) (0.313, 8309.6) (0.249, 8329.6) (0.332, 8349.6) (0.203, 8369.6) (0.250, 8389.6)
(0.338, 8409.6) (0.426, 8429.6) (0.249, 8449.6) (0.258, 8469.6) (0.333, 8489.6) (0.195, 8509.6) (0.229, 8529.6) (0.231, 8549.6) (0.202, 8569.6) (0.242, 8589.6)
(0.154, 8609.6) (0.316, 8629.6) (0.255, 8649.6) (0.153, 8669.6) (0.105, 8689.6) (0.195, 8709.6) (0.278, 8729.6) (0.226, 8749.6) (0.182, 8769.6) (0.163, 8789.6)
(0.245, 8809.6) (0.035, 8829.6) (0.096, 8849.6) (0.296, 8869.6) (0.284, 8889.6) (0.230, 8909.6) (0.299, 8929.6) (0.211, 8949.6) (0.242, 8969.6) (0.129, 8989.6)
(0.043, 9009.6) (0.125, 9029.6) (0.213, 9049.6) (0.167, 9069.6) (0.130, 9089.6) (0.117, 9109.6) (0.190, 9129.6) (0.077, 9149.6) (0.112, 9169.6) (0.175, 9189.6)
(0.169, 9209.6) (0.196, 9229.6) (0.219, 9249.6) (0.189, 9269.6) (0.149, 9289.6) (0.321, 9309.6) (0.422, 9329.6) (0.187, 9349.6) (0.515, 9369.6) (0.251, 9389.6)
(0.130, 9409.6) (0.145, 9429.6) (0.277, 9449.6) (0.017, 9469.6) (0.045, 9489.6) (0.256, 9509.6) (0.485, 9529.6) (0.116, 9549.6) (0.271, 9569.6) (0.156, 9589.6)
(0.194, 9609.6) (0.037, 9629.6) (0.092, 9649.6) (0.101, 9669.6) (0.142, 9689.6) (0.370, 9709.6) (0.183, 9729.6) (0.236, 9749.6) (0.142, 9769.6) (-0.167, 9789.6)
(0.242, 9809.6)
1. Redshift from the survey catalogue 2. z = 0.745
